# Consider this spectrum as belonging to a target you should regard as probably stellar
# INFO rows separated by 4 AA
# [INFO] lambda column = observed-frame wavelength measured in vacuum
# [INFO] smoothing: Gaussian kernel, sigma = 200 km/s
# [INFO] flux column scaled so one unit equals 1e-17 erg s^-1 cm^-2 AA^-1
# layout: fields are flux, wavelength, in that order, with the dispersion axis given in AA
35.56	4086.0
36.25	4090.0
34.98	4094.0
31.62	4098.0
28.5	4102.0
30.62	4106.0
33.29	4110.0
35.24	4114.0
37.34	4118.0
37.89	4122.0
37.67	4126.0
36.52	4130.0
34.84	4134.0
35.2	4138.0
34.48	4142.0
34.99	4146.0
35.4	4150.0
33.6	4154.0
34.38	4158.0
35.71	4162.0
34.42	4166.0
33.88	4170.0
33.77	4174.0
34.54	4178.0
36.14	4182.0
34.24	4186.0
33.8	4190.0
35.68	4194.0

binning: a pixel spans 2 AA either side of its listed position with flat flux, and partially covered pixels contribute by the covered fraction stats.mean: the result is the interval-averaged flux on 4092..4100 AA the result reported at 33.3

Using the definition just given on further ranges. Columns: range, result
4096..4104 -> 30.1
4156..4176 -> 34.4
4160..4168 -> 35.1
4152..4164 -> 34.6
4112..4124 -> 36.8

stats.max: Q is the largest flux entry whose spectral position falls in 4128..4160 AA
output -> 36.52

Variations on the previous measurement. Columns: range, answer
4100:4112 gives 33.29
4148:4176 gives 35.71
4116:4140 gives 37.89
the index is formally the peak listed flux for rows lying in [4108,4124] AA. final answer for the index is 37.89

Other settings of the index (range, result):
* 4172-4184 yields 36.14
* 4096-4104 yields 31.62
